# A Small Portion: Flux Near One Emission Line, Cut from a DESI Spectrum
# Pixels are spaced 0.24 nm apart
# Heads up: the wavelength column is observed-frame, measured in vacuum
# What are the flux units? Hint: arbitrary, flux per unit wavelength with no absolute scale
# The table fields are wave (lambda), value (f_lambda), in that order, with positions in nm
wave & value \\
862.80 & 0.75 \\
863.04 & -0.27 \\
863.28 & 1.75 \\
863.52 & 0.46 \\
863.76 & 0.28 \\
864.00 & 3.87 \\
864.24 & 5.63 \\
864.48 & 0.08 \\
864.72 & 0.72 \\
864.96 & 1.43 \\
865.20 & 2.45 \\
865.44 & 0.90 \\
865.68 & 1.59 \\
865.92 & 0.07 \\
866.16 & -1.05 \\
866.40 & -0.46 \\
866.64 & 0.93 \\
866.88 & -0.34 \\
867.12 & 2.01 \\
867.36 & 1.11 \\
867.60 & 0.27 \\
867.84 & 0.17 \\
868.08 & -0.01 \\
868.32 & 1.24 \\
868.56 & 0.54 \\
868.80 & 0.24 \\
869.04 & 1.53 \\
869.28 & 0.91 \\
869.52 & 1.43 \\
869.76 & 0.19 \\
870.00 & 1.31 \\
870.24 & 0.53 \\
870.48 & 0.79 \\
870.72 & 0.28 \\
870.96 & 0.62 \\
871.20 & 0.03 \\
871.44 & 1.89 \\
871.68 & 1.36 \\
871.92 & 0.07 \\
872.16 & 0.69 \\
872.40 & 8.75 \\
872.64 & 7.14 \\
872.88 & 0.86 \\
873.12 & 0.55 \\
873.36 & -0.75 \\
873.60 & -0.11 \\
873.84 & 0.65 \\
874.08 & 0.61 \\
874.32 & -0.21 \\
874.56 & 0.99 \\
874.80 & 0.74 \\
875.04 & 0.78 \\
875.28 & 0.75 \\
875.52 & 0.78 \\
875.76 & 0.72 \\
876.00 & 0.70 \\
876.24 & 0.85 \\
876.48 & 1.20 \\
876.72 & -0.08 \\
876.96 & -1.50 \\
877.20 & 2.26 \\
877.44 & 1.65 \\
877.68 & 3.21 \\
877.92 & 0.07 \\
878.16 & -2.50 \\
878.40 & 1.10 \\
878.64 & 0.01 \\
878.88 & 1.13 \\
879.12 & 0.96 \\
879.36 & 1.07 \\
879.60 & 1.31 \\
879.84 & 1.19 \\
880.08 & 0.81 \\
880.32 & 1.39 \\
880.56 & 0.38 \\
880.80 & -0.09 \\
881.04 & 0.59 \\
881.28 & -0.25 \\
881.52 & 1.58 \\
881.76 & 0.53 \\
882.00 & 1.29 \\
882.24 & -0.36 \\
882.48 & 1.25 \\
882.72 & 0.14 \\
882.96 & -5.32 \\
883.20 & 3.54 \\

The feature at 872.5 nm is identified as [O III]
